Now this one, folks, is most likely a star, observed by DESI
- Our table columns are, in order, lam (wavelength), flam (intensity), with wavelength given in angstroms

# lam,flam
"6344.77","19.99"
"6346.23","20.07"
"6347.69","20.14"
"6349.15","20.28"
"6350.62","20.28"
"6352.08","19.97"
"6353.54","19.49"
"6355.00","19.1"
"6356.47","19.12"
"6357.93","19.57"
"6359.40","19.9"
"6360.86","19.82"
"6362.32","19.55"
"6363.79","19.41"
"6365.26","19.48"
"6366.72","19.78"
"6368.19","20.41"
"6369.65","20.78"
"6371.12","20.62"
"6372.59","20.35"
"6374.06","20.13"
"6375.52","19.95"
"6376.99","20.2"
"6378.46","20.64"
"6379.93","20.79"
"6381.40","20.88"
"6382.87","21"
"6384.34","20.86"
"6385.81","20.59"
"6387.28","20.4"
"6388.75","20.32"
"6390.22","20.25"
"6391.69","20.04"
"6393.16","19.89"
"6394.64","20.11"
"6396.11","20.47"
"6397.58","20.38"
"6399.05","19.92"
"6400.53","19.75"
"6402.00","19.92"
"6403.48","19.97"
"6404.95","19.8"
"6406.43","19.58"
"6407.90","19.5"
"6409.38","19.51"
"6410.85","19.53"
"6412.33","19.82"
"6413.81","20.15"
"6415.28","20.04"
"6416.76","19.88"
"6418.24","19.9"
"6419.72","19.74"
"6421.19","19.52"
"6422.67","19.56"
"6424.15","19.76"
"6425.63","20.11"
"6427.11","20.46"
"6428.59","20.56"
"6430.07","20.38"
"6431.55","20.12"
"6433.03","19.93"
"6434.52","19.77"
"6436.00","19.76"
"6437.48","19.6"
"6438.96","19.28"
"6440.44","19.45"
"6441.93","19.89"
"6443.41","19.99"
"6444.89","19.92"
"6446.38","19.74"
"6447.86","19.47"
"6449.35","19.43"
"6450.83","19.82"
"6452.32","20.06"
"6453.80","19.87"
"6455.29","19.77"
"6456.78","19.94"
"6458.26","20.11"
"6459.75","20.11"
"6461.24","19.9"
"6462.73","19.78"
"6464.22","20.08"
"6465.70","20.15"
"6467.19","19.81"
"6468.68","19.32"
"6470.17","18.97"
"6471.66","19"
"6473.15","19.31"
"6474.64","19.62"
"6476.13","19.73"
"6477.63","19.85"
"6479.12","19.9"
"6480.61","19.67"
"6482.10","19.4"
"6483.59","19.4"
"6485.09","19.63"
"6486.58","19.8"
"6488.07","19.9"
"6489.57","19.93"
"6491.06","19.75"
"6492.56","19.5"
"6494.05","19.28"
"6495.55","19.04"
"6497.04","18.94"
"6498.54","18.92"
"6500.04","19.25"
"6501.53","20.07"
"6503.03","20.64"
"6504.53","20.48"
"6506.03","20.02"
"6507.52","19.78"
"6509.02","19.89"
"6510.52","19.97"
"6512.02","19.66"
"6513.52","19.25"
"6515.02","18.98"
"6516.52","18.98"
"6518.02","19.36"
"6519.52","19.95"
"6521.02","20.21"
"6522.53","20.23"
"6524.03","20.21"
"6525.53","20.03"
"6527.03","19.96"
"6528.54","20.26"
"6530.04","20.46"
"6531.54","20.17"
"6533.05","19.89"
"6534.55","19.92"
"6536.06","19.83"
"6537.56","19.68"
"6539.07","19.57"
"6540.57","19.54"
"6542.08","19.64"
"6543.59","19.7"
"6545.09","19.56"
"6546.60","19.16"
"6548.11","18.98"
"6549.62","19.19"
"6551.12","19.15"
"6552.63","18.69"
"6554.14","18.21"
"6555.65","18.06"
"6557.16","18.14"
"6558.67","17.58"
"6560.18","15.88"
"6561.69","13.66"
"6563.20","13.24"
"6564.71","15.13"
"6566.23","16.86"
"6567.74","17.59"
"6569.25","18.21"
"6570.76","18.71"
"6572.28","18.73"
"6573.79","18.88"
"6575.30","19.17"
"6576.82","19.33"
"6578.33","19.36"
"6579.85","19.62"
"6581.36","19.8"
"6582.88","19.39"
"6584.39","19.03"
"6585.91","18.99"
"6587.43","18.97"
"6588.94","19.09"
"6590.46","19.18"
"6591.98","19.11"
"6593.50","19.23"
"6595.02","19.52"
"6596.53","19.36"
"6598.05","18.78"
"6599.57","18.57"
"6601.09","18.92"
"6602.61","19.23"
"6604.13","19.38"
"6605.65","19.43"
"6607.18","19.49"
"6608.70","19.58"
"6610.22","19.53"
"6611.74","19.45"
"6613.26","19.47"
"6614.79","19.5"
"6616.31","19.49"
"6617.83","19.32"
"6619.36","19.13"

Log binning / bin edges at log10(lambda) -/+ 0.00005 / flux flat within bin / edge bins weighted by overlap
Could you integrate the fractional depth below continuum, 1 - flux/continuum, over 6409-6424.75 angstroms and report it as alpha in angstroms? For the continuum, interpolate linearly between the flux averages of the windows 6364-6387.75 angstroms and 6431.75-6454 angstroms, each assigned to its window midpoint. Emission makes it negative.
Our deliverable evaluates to 0.2 angstroms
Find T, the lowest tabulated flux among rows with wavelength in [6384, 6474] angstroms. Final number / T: 18.97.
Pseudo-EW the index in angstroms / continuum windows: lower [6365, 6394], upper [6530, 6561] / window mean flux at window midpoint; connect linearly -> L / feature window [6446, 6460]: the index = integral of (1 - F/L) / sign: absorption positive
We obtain 0.0 angstroms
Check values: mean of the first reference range 20.4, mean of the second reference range 19.1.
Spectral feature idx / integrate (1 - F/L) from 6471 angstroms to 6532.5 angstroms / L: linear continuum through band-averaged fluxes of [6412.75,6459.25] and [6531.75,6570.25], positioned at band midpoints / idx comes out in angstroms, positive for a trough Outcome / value -2.6 angstroms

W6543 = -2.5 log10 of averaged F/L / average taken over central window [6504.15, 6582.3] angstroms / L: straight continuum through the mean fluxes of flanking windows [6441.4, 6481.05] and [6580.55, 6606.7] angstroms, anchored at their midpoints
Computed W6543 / 0.02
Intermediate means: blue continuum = 19.7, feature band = 19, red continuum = 19.2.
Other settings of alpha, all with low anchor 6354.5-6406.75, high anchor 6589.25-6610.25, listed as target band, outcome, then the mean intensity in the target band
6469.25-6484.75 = 0.2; 19.5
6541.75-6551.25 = 0.0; 19.3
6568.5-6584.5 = 0.2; 19.1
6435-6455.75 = 0.1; 19.7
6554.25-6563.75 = 1.5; 16.3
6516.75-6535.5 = -0.5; 20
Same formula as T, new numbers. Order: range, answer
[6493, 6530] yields 18.92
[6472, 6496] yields 19.04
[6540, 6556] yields 18.06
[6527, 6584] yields 13.24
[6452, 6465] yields 19.77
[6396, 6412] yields 19.5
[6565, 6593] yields 16.86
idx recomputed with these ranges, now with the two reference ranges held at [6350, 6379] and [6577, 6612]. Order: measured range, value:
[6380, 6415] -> -0.5 angstroms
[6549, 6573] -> 2.6 angstroms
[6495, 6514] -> -0.2 angstroms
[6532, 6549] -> -0.2 angstroms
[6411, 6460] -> -0.4 angstroms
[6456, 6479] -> -0.1 angstroms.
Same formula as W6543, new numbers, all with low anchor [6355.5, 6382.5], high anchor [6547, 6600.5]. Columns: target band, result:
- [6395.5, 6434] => -0.01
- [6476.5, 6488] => -0.03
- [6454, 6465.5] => -0.04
